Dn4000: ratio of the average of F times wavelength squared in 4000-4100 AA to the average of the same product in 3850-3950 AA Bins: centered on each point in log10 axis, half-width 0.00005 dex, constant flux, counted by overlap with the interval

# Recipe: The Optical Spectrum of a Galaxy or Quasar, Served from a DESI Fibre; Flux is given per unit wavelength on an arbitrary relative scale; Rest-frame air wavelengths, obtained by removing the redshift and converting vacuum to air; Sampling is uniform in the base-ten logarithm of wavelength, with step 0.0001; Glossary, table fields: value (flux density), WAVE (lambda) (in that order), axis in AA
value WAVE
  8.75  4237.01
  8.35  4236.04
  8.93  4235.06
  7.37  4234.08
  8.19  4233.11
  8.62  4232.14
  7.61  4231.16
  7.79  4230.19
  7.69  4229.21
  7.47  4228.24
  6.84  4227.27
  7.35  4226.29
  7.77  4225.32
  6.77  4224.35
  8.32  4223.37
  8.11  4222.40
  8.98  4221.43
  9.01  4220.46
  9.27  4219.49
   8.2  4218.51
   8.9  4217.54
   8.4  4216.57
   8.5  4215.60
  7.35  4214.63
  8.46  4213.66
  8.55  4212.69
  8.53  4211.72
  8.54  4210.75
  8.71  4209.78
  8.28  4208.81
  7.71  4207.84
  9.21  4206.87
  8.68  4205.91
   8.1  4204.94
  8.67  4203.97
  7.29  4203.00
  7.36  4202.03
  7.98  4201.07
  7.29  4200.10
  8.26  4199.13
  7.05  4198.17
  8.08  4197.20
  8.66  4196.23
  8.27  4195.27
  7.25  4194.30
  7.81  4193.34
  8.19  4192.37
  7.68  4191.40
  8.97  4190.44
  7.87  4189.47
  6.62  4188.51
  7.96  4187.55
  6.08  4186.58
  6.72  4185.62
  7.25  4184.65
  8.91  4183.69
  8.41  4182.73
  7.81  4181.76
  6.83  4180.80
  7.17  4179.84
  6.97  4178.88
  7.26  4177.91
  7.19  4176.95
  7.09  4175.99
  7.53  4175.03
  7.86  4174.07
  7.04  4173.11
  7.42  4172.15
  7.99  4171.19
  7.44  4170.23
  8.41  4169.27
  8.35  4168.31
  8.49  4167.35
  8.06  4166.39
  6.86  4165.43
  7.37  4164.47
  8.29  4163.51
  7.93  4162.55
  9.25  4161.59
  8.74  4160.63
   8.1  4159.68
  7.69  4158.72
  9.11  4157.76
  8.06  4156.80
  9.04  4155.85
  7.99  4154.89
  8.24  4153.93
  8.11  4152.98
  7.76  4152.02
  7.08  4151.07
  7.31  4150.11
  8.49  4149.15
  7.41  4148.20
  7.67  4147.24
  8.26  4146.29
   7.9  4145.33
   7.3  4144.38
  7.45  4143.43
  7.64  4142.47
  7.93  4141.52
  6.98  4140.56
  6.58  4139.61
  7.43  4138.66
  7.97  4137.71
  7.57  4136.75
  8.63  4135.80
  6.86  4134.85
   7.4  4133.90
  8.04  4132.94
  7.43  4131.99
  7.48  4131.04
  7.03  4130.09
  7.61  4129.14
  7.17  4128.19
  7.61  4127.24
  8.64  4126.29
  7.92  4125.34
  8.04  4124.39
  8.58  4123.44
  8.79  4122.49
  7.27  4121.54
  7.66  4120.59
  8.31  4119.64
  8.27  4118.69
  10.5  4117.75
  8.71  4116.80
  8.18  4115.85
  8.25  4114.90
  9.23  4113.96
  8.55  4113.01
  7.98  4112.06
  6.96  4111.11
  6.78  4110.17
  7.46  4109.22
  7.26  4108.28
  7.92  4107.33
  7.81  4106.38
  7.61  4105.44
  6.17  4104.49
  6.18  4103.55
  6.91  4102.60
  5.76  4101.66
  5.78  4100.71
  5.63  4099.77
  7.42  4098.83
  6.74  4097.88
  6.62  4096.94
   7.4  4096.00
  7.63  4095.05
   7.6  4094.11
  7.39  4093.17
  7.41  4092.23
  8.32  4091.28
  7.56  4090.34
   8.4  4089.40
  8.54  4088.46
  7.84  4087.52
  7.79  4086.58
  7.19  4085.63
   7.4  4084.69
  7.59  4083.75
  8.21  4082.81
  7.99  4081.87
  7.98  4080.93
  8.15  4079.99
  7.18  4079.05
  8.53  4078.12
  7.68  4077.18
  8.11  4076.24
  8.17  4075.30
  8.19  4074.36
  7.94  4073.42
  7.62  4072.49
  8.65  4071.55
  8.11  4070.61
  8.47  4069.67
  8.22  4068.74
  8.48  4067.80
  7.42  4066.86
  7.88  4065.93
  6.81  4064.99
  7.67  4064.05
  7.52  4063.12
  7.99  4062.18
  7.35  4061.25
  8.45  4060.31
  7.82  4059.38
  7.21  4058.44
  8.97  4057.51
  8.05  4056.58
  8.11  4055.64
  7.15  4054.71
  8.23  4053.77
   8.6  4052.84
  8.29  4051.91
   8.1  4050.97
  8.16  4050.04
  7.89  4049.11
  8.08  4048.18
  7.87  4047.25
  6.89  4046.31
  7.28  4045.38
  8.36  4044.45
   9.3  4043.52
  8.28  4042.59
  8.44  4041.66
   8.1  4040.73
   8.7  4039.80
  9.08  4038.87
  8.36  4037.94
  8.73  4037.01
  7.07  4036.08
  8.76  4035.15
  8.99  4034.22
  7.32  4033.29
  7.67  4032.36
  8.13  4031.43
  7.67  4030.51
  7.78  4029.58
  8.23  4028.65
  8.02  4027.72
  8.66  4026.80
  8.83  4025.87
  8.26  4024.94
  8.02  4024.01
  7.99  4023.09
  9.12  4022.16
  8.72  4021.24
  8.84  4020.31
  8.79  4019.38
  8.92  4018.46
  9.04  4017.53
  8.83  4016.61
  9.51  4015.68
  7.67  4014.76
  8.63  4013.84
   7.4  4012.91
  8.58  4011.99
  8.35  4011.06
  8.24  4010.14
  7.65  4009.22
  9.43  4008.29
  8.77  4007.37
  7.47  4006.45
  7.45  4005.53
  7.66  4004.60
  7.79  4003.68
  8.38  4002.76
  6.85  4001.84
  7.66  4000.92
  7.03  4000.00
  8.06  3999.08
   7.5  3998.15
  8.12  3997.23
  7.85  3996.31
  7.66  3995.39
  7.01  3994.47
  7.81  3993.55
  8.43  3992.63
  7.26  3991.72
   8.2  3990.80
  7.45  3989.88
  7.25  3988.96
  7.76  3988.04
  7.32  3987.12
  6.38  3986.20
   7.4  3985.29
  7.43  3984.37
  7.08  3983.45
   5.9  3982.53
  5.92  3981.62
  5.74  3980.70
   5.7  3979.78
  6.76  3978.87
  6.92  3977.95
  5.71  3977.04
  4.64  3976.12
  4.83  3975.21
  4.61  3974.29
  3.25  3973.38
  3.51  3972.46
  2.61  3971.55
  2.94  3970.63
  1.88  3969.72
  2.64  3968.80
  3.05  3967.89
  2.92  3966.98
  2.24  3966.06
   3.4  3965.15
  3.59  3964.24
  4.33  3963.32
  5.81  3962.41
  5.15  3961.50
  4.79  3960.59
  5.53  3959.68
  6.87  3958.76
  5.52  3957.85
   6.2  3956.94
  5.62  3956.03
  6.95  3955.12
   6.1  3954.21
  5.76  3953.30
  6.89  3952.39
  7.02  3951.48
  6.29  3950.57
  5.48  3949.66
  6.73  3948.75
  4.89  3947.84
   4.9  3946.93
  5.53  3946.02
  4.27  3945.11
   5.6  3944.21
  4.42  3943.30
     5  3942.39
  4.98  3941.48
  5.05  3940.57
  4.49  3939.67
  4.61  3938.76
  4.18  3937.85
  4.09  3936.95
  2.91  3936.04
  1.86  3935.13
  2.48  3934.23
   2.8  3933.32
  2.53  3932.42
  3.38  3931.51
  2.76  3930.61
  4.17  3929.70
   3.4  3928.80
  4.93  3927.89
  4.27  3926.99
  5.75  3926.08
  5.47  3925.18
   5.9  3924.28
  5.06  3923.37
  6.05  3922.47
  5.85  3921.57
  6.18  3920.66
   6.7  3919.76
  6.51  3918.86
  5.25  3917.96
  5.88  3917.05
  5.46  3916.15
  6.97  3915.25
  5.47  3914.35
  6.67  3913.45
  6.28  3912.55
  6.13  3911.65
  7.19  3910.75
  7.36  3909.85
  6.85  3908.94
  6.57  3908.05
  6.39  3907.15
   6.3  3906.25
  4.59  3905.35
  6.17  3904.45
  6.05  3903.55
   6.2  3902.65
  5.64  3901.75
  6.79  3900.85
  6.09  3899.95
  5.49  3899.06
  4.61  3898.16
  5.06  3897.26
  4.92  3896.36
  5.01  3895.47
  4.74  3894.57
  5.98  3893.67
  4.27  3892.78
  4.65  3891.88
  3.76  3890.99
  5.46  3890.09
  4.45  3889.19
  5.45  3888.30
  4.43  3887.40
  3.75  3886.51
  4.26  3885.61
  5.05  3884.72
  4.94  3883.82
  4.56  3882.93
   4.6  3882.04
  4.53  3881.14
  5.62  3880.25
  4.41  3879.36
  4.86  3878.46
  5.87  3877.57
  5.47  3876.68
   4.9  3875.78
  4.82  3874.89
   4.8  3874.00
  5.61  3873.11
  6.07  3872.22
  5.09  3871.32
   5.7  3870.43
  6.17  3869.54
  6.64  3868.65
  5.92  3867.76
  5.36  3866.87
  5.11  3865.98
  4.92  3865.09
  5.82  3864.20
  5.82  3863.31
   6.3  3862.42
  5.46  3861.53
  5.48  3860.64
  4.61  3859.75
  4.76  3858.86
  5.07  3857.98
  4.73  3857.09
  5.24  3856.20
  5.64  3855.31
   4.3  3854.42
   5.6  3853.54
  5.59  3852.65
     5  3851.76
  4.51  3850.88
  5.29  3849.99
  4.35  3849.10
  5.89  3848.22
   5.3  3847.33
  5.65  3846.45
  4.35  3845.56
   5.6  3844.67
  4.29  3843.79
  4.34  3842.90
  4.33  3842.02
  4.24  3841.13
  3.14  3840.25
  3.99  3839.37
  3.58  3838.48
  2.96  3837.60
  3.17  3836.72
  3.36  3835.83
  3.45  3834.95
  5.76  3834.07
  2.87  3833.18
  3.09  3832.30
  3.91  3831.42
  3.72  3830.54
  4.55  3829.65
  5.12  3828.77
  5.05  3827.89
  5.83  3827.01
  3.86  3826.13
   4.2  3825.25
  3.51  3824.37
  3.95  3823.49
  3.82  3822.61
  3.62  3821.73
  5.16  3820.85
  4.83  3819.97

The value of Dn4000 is 1.7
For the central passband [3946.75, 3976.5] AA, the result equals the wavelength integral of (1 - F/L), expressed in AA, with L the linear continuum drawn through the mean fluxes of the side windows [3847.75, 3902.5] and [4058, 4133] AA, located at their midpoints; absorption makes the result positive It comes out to 6.8 AA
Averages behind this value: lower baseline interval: 5.17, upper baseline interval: 7.72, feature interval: 4.75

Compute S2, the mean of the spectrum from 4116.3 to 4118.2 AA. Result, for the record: 9.55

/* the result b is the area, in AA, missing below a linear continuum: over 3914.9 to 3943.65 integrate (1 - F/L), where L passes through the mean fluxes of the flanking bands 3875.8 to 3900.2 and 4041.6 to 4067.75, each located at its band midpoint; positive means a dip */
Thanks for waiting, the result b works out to 4.9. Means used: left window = 4.89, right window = 7.94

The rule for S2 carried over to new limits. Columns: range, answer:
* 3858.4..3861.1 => 4.96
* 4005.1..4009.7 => 8.17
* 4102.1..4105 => 6.42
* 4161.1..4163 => 8.58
